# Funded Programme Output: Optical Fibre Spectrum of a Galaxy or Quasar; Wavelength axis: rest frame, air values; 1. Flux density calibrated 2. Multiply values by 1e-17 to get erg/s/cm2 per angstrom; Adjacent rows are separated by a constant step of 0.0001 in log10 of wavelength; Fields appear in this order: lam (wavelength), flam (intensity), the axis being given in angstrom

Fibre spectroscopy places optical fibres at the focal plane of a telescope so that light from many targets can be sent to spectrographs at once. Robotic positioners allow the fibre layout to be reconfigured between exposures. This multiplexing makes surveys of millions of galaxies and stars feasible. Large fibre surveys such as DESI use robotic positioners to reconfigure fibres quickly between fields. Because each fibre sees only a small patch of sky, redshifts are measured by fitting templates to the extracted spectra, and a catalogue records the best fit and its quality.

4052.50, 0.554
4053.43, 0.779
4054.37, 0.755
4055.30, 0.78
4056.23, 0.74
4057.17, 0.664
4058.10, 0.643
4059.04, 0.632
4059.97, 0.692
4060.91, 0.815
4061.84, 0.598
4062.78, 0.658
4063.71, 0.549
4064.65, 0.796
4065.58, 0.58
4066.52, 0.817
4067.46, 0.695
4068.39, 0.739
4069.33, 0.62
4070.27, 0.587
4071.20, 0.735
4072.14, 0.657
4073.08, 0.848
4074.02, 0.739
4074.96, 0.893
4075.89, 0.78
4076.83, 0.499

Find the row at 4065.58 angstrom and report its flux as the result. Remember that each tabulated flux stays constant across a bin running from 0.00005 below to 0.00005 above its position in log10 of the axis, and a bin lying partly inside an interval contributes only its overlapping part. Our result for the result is 0.58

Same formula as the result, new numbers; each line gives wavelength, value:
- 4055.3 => 0.78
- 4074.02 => 0.739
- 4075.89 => 0.78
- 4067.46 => 0.695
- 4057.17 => 0.664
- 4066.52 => 0.817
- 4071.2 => 0.735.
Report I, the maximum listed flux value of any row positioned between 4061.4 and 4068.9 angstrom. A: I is 0.817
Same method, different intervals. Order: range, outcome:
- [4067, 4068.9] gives 0.739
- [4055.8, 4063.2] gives 0.815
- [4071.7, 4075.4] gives 0.893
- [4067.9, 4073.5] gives 0.848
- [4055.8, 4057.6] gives 0.74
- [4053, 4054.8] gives 0.779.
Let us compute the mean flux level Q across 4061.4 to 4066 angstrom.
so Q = 0.637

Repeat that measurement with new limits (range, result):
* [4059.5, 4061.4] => 0.753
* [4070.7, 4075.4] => 0.772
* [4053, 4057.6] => 0.743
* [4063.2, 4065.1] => 0.671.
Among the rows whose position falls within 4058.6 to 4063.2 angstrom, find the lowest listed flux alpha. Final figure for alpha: 0.598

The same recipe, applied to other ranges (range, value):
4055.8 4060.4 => 0.632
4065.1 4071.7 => 0.58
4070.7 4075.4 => 0.657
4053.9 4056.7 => 0.74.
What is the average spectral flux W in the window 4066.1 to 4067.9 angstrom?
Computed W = 0.754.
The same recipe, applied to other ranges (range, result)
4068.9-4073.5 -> 0.688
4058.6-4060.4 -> 0.664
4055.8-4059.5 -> 0.668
